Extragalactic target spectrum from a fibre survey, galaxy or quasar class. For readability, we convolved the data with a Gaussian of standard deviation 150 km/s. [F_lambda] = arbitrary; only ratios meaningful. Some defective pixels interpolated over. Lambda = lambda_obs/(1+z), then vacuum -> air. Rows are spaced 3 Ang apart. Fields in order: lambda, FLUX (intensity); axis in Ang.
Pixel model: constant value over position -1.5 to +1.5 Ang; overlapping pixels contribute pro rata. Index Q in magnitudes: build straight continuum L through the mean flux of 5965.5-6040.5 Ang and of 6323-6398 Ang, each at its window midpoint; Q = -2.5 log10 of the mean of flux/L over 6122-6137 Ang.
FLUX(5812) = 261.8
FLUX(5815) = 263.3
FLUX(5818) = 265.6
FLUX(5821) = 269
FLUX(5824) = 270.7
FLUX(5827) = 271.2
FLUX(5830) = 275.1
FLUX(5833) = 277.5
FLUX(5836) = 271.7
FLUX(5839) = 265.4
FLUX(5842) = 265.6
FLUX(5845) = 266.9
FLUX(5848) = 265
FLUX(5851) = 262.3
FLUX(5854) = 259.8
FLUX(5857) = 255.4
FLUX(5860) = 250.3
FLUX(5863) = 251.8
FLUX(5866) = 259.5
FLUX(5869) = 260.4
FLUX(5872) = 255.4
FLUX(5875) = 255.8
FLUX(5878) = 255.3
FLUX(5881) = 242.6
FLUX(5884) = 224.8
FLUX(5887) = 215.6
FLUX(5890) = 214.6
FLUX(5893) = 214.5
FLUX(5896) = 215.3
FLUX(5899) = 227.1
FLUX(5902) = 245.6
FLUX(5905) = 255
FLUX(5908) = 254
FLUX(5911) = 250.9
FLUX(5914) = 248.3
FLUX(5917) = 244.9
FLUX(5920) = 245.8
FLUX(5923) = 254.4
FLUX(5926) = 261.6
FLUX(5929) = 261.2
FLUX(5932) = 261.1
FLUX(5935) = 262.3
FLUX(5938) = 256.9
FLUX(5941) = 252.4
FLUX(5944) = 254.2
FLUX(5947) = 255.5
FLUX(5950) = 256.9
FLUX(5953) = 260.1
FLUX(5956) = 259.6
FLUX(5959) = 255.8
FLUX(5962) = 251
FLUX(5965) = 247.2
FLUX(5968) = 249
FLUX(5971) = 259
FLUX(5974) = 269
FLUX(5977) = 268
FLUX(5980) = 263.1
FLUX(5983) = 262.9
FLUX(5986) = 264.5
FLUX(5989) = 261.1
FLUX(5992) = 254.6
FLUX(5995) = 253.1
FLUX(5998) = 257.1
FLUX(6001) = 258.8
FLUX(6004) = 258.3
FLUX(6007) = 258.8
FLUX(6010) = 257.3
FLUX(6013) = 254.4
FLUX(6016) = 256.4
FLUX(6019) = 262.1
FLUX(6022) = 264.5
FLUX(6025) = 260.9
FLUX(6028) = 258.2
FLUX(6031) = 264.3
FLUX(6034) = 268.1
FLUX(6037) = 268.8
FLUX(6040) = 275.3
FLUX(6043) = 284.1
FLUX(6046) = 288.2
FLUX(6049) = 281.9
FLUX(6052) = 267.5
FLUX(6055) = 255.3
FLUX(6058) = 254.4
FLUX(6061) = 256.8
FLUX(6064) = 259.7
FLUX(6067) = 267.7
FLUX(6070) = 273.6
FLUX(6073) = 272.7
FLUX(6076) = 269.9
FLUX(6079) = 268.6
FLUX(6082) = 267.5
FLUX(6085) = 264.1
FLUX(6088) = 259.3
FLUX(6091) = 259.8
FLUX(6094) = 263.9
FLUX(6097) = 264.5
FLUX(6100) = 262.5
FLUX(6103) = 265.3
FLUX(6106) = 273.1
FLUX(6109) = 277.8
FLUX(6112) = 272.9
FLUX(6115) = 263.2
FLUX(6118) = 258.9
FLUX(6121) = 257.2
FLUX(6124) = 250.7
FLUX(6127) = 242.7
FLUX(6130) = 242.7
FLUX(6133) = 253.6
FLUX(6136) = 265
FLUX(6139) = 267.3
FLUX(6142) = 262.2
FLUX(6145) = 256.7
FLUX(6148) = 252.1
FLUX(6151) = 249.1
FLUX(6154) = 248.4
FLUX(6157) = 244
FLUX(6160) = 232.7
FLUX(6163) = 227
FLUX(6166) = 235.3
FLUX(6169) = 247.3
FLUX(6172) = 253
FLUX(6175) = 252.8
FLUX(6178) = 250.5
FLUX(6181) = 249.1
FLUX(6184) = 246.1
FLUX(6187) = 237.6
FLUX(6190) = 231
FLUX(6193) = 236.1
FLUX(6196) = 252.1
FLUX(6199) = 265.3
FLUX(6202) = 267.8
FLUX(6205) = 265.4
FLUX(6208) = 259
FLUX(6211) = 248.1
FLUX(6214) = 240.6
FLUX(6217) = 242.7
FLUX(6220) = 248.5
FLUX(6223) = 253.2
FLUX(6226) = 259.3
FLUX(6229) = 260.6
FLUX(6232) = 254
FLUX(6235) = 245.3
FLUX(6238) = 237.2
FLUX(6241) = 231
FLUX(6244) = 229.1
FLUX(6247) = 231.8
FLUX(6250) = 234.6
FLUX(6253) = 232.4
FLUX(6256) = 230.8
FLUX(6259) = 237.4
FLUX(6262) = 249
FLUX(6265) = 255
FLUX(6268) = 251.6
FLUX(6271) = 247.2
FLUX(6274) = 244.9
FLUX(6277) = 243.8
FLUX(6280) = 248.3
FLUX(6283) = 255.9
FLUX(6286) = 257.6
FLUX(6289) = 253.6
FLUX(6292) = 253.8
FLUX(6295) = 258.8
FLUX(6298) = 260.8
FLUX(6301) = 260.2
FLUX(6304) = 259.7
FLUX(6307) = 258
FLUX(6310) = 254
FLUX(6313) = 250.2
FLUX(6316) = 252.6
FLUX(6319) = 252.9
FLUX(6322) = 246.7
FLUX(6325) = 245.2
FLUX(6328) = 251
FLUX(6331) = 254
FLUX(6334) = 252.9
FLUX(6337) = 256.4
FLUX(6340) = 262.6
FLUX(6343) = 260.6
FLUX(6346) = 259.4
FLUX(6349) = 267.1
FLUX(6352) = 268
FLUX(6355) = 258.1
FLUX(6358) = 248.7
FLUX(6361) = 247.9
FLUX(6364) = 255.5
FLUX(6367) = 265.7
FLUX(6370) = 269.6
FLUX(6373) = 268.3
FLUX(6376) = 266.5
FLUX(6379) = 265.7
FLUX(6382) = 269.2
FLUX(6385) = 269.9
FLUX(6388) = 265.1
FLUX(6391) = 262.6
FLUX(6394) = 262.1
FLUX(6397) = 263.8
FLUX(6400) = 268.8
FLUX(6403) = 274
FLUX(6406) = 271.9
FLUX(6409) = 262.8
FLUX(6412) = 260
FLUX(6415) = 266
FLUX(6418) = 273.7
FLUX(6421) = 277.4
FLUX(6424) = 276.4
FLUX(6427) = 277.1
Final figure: 0.042 mag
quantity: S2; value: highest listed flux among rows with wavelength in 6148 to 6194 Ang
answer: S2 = 253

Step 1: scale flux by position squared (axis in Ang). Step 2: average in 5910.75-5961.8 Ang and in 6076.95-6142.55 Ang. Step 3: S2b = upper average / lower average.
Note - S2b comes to 1.09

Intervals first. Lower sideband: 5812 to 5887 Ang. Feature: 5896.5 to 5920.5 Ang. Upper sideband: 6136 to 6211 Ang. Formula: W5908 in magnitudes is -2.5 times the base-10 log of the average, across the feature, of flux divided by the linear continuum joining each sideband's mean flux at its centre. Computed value 0.06 mag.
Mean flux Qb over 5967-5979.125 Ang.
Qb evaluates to 262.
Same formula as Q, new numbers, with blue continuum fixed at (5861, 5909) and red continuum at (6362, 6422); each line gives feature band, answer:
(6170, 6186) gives 0.02 mag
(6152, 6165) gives 0.07 mag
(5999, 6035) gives -0.05 mag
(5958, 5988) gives -0.06 mag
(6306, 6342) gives 0.04 mag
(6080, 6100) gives -0.05 mag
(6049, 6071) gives -0.06 mag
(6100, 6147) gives -0.03 mag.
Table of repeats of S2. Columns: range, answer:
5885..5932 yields 261.6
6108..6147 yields 277.8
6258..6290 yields 257.6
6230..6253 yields 254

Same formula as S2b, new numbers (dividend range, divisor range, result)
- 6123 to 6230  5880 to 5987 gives 1.08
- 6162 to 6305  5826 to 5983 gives 1.09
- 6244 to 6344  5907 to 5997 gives 1.09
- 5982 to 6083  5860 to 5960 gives 1.11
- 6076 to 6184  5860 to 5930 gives 1.13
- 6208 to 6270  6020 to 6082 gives 0.97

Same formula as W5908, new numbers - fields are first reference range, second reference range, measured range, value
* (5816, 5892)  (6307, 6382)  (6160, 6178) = 0.063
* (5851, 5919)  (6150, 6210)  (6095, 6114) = -0.095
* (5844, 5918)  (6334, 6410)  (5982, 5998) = -0.039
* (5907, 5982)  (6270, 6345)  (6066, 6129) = -0.039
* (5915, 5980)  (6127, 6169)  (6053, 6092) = -0.052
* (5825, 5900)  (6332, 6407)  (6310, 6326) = 0.050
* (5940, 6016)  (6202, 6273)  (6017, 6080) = -0.055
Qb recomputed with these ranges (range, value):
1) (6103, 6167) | 254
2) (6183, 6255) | 246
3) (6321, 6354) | 257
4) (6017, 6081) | 268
